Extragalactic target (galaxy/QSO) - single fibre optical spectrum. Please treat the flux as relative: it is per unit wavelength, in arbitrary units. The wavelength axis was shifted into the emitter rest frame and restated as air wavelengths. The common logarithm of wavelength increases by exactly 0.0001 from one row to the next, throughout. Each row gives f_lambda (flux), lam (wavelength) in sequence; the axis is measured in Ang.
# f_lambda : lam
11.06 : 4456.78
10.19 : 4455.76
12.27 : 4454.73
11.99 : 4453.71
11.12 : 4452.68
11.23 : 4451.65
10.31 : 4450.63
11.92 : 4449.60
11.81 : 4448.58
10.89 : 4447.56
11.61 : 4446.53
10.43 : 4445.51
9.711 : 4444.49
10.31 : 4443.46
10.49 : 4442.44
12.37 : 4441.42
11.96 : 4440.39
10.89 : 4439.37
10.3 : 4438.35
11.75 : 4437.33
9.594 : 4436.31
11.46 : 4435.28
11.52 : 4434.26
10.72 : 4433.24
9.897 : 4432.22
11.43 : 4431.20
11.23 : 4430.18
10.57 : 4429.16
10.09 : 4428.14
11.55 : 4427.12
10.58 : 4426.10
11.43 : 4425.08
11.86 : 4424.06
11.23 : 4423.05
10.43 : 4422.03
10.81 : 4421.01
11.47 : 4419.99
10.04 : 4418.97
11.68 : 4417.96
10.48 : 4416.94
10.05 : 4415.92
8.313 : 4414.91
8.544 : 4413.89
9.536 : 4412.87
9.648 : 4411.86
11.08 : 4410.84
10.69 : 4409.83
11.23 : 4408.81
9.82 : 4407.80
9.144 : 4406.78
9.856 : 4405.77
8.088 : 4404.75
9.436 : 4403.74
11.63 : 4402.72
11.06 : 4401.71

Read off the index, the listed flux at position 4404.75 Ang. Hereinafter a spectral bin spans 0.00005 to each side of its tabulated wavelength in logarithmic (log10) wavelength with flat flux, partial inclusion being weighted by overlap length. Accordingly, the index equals 8.088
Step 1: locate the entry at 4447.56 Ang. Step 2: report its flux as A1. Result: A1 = 10.89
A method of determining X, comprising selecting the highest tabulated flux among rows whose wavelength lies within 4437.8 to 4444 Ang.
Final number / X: 12.37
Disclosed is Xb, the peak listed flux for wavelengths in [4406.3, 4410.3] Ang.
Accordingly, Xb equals 11.23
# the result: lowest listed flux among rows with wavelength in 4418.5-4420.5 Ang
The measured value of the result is 10.04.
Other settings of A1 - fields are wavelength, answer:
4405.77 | 9.856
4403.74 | 9.436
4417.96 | 11.68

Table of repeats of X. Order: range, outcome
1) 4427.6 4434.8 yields 11.52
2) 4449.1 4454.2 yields 11.99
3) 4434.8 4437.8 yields 11.75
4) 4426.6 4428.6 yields 11.55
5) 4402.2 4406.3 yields 11.63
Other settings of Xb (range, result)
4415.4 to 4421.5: 11.68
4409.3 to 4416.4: 11.08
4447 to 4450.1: 11.92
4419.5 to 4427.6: 11.86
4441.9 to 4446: 10.49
